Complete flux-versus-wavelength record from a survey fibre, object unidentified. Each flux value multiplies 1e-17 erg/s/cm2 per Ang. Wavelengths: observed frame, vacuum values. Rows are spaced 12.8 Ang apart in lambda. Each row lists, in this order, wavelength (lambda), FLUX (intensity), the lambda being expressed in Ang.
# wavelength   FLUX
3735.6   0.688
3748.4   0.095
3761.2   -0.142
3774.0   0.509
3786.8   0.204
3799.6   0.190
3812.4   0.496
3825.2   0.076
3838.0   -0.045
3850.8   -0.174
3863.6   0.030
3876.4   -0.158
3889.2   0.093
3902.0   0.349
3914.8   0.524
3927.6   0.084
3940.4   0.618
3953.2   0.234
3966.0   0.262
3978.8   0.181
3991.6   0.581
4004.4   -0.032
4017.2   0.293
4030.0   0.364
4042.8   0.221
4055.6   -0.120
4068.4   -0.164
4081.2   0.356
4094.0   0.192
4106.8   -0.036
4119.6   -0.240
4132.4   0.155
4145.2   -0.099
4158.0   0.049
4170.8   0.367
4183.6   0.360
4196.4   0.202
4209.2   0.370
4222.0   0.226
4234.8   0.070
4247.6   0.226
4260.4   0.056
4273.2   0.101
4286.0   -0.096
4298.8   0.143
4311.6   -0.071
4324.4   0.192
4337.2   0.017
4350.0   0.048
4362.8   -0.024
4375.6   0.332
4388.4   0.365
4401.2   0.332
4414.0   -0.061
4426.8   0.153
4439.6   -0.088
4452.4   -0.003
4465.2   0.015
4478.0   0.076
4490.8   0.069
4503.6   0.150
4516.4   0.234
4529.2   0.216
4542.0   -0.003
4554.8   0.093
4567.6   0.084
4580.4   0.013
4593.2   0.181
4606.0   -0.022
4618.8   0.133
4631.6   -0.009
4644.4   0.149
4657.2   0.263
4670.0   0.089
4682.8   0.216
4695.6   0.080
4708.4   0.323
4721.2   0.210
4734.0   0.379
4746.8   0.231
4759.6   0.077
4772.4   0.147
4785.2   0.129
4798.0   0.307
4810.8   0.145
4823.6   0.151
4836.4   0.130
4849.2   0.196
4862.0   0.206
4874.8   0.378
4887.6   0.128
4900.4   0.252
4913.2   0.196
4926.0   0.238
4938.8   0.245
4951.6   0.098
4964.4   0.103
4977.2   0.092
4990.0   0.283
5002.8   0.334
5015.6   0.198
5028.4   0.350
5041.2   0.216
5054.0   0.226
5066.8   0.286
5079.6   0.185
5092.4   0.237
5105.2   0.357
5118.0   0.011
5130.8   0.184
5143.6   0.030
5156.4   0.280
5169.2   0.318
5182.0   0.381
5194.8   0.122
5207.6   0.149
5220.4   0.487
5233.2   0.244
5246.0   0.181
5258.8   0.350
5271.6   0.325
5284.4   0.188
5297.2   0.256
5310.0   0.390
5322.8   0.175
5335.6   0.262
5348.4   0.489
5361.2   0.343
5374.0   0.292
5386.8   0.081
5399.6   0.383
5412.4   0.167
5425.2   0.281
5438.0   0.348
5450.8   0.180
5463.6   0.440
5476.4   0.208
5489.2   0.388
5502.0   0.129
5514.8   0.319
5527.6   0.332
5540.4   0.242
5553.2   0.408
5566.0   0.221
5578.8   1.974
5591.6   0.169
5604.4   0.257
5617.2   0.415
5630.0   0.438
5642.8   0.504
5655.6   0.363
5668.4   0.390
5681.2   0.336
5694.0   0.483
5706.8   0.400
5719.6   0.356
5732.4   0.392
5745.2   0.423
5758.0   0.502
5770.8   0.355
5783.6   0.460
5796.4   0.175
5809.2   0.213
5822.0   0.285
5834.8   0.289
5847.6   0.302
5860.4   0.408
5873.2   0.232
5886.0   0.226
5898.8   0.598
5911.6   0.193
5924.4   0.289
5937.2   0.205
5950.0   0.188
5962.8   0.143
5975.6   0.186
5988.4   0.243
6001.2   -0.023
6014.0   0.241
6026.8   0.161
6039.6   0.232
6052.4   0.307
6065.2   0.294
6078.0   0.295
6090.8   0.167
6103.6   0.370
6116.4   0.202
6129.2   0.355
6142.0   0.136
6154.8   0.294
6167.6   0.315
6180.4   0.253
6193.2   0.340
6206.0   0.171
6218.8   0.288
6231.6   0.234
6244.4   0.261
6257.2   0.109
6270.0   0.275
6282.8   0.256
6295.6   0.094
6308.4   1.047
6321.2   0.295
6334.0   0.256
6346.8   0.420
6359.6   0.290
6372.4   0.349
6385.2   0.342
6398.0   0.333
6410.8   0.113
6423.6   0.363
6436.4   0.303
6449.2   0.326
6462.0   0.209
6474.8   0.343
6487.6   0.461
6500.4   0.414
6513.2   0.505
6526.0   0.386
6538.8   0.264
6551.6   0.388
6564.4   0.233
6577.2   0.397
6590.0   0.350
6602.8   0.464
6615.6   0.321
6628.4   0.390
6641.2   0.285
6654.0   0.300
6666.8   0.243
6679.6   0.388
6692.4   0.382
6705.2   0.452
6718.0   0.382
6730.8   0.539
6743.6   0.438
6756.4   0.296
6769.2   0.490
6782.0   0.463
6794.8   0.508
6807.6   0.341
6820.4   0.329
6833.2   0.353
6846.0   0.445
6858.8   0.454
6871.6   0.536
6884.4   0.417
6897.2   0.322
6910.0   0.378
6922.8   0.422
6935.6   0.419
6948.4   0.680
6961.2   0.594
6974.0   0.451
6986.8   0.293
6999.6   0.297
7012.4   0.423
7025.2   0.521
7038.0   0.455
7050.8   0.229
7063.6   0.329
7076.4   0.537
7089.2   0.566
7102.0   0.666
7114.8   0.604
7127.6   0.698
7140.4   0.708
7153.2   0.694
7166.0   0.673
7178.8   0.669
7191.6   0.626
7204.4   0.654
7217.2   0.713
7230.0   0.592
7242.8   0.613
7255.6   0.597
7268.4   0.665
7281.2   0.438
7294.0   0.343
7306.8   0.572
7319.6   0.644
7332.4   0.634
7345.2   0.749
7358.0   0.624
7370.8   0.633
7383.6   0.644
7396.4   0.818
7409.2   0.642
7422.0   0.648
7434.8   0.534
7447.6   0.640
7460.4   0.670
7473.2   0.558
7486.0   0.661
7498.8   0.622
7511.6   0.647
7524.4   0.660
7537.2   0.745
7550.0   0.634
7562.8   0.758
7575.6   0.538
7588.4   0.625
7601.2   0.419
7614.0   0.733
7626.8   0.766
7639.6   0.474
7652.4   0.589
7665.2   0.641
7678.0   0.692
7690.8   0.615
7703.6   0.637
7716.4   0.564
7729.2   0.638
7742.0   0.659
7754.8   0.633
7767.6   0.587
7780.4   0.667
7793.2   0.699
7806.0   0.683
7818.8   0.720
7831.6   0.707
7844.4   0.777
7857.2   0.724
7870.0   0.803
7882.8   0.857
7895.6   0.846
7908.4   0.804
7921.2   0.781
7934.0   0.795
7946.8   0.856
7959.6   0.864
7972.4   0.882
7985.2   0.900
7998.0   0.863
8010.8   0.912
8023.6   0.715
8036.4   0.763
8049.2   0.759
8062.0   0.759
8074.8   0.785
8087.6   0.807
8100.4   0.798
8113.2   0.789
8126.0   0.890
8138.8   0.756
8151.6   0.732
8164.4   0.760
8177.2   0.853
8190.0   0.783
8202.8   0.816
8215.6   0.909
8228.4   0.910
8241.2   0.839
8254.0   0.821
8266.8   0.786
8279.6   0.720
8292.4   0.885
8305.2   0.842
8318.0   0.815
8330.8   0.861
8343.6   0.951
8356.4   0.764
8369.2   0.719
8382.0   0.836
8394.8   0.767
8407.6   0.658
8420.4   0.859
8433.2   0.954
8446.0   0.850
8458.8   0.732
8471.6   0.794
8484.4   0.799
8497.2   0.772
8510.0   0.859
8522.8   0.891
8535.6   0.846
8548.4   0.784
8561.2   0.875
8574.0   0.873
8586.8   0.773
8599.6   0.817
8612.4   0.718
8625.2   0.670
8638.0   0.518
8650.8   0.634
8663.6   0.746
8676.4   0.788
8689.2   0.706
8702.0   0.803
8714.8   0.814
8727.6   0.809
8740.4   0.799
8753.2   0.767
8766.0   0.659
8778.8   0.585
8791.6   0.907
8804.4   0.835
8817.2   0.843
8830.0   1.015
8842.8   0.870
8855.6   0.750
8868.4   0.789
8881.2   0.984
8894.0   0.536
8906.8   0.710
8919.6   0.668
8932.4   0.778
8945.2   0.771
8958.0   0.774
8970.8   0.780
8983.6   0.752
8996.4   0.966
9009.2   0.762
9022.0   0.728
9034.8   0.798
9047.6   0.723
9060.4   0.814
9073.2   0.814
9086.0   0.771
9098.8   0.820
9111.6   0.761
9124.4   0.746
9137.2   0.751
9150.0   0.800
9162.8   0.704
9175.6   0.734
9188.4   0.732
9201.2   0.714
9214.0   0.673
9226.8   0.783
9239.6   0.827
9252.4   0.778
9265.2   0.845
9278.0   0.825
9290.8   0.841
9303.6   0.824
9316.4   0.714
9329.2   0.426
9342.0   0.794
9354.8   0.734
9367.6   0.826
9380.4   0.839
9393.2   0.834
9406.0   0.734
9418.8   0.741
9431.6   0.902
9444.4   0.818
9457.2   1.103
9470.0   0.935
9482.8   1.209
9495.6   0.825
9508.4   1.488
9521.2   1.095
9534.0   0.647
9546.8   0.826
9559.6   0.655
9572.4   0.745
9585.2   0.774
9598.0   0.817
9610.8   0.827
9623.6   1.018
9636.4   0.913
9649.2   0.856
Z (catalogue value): 0.777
